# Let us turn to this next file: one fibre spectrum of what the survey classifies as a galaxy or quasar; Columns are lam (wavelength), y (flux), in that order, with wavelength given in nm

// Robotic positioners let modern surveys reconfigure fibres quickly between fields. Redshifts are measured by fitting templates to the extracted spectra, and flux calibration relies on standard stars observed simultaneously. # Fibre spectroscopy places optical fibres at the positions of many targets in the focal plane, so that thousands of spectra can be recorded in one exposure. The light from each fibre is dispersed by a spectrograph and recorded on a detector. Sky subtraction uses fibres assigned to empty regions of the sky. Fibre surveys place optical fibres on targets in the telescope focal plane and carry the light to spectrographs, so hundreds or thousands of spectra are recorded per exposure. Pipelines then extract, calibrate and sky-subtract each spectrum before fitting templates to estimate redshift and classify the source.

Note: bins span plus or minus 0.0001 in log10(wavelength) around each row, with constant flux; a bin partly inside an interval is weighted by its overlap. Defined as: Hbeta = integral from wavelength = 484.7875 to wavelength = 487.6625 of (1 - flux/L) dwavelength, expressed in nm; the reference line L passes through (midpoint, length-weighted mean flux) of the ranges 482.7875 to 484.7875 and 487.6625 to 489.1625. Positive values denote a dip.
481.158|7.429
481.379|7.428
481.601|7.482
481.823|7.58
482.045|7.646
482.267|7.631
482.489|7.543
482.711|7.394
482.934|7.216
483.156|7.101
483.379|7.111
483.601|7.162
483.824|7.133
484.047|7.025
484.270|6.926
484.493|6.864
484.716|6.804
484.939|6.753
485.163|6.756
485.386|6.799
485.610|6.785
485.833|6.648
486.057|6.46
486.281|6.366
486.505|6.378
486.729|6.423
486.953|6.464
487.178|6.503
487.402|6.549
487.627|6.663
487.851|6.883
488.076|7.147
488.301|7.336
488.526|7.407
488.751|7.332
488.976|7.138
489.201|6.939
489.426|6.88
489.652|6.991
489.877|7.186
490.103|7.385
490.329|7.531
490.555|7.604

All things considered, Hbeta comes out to 0.21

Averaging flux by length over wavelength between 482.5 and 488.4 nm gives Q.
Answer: 6.84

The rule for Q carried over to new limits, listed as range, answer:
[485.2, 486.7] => 6.58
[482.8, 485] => 7.02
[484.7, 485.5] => 6.77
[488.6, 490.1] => 7.11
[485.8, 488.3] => 6.62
